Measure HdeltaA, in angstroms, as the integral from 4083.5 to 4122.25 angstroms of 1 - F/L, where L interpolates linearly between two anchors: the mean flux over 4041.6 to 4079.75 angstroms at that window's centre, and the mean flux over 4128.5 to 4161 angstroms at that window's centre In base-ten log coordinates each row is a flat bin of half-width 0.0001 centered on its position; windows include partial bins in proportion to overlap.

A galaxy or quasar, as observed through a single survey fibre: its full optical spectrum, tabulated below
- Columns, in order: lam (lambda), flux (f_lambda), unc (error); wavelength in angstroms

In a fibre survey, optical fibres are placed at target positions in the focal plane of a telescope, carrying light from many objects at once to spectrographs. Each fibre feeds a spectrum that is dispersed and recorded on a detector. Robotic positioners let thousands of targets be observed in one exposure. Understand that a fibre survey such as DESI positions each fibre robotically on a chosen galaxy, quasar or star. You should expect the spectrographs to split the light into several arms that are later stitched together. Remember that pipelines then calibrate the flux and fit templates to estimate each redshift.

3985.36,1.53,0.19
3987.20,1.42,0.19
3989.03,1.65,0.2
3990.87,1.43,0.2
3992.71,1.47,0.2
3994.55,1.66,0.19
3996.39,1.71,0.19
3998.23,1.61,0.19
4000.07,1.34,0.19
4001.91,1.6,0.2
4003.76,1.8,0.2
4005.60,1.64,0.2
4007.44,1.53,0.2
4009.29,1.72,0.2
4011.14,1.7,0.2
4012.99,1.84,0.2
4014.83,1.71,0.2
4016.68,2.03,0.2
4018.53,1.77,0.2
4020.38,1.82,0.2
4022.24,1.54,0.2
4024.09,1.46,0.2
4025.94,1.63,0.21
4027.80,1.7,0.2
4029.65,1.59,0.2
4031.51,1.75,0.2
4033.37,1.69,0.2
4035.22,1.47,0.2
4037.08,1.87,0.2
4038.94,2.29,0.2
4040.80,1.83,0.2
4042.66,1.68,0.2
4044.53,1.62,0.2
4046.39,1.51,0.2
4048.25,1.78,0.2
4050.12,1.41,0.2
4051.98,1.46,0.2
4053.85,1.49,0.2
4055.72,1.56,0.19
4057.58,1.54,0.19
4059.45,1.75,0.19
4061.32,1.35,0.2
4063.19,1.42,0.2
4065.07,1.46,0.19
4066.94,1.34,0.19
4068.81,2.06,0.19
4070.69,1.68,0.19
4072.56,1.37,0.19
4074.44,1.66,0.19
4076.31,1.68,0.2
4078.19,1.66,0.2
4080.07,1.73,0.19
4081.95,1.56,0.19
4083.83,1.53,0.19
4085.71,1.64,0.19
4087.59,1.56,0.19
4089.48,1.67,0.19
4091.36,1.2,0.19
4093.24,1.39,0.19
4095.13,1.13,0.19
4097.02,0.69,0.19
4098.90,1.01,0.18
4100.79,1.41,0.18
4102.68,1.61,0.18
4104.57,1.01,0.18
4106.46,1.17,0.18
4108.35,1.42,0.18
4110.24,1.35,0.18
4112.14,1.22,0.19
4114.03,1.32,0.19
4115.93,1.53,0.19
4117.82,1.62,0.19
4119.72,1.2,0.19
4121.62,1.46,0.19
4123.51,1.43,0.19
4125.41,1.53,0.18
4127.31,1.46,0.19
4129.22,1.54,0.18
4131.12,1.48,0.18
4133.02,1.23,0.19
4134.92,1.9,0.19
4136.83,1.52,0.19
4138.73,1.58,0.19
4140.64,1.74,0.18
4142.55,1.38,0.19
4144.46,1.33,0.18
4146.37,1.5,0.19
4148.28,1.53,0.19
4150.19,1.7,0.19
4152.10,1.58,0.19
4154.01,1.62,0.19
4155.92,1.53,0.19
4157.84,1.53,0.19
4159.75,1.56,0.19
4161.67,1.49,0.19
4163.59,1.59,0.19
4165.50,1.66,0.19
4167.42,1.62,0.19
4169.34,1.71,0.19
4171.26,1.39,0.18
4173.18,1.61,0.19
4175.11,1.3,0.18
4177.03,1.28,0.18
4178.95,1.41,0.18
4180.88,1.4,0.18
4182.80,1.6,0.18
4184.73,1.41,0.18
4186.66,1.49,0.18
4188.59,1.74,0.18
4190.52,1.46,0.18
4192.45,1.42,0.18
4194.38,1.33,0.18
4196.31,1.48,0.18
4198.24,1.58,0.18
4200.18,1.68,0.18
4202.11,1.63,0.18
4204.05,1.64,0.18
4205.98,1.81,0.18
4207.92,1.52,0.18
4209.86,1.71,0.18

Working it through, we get 5.6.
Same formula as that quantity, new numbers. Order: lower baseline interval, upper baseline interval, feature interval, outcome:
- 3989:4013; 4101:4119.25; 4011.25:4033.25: -2.1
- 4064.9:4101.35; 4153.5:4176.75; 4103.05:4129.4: 2.2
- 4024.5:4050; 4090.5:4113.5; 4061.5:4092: -3.6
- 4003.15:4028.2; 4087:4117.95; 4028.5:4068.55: -1.7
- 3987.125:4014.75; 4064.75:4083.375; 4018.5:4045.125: -1.5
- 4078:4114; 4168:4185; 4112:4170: -4.3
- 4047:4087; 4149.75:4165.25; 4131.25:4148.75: 0.6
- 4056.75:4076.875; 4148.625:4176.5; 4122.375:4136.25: 0.5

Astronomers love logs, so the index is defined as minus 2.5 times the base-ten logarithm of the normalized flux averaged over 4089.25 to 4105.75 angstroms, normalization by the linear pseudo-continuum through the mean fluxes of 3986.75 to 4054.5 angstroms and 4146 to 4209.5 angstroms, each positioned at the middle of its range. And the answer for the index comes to 0.30 mag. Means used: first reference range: 1.66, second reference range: 1.54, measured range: 1.22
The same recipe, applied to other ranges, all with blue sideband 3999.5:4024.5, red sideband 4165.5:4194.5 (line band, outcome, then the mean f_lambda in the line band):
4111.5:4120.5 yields 0.13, 1.39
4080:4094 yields 0.05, 1.53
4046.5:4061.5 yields 0.06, 1.55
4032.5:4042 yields -0.11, 1.83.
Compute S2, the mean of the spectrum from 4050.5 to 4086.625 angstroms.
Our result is 1.57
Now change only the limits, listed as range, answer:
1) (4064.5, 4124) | 1.43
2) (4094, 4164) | 1.43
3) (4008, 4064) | 1.67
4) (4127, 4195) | 1.52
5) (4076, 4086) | 1.63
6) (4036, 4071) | 1.63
